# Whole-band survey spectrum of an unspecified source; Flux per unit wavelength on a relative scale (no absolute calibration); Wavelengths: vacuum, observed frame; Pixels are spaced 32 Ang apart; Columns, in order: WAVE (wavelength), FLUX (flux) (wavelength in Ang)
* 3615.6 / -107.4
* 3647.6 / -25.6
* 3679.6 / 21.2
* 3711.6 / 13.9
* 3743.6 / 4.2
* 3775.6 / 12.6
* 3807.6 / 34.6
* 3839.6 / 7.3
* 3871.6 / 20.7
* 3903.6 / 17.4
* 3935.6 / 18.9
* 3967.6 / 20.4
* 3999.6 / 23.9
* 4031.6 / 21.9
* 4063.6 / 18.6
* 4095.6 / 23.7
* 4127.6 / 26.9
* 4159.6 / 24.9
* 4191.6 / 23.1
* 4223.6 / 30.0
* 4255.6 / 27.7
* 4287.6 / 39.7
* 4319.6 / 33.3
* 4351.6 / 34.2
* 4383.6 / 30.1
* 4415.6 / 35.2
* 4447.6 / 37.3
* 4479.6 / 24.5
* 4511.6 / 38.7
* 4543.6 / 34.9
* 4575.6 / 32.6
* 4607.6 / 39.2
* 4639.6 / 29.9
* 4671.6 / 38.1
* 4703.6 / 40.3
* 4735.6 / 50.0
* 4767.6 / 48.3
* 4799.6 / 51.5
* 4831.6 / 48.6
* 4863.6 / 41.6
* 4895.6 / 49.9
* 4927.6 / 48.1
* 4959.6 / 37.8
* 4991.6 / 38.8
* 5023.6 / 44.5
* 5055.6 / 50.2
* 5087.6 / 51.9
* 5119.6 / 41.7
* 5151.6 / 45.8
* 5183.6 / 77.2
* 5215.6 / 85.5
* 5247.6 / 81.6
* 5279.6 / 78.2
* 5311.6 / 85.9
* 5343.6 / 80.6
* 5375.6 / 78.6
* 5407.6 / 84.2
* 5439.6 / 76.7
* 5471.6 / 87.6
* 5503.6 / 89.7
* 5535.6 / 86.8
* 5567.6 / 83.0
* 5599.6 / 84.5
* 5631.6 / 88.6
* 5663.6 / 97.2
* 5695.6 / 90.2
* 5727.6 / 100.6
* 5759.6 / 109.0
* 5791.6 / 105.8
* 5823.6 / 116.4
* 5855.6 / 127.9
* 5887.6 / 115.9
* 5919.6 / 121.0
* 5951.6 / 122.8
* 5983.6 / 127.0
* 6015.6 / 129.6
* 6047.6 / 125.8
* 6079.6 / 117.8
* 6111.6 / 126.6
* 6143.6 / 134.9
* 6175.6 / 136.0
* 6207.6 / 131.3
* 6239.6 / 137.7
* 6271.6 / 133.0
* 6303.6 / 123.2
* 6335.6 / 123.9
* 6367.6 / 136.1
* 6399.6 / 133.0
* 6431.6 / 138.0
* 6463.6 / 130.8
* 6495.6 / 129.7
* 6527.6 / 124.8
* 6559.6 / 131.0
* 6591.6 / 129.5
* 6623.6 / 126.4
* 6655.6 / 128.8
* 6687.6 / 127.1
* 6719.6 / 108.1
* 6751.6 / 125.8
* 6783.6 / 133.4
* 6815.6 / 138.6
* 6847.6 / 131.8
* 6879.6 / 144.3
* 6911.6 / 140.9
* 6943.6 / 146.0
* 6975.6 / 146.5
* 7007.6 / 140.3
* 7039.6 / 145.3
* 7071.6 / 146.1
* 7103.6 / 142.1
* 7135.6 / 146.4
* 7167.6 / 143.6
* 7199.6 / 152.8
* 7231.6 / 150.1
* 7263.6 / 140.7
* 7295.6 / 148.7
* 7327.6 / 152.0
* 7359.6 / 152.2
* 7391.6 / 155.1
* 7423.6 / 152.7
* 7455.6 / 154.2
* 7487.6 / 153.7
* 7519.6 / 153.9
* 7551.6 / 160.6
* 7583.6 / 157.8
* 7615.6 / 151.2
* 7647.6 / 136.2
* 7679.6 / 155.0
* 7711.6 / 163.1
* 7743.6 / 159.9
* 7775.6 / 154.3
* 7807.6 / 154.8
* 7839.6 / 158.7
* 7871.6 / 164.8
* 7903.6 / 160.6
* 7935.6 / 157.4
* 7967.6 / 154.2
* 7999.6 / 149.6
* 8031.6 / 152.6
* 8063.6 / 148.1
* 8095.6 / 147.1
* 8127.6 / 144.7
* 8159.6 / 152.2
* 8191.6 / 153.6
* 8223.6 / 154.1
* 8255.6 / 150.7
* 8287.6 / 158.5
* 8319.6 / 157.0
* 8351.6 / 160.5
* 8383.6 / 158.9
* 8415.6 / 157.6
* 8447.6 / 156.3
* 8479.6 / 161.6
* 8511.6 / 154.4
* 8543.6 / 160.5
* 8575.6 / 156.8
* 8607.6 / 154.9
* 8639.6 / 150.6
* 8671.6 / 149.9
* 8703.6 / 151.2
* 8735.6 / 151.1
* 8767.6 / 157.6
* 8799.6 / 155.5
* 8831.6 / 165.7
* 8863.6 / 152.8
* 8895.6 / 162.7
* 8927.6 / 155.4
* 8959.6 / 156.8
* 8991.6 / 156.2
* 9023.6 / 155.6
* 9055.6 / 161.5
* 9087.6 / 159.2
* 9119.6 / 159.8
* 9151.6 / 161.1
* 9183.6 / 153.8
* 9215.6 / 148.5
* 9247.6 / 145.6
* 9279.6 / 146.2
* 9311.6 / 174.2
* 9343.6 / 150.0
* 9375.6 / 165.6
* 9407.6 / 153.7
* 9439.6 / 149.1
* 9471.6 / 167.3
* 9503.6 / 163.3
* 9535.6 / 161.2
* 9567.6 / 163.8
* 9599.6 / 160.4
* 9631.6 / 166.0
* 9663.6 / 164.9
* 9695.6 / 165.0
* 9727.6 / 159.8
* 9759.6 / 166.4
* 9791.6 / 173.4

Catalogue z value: 0.30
